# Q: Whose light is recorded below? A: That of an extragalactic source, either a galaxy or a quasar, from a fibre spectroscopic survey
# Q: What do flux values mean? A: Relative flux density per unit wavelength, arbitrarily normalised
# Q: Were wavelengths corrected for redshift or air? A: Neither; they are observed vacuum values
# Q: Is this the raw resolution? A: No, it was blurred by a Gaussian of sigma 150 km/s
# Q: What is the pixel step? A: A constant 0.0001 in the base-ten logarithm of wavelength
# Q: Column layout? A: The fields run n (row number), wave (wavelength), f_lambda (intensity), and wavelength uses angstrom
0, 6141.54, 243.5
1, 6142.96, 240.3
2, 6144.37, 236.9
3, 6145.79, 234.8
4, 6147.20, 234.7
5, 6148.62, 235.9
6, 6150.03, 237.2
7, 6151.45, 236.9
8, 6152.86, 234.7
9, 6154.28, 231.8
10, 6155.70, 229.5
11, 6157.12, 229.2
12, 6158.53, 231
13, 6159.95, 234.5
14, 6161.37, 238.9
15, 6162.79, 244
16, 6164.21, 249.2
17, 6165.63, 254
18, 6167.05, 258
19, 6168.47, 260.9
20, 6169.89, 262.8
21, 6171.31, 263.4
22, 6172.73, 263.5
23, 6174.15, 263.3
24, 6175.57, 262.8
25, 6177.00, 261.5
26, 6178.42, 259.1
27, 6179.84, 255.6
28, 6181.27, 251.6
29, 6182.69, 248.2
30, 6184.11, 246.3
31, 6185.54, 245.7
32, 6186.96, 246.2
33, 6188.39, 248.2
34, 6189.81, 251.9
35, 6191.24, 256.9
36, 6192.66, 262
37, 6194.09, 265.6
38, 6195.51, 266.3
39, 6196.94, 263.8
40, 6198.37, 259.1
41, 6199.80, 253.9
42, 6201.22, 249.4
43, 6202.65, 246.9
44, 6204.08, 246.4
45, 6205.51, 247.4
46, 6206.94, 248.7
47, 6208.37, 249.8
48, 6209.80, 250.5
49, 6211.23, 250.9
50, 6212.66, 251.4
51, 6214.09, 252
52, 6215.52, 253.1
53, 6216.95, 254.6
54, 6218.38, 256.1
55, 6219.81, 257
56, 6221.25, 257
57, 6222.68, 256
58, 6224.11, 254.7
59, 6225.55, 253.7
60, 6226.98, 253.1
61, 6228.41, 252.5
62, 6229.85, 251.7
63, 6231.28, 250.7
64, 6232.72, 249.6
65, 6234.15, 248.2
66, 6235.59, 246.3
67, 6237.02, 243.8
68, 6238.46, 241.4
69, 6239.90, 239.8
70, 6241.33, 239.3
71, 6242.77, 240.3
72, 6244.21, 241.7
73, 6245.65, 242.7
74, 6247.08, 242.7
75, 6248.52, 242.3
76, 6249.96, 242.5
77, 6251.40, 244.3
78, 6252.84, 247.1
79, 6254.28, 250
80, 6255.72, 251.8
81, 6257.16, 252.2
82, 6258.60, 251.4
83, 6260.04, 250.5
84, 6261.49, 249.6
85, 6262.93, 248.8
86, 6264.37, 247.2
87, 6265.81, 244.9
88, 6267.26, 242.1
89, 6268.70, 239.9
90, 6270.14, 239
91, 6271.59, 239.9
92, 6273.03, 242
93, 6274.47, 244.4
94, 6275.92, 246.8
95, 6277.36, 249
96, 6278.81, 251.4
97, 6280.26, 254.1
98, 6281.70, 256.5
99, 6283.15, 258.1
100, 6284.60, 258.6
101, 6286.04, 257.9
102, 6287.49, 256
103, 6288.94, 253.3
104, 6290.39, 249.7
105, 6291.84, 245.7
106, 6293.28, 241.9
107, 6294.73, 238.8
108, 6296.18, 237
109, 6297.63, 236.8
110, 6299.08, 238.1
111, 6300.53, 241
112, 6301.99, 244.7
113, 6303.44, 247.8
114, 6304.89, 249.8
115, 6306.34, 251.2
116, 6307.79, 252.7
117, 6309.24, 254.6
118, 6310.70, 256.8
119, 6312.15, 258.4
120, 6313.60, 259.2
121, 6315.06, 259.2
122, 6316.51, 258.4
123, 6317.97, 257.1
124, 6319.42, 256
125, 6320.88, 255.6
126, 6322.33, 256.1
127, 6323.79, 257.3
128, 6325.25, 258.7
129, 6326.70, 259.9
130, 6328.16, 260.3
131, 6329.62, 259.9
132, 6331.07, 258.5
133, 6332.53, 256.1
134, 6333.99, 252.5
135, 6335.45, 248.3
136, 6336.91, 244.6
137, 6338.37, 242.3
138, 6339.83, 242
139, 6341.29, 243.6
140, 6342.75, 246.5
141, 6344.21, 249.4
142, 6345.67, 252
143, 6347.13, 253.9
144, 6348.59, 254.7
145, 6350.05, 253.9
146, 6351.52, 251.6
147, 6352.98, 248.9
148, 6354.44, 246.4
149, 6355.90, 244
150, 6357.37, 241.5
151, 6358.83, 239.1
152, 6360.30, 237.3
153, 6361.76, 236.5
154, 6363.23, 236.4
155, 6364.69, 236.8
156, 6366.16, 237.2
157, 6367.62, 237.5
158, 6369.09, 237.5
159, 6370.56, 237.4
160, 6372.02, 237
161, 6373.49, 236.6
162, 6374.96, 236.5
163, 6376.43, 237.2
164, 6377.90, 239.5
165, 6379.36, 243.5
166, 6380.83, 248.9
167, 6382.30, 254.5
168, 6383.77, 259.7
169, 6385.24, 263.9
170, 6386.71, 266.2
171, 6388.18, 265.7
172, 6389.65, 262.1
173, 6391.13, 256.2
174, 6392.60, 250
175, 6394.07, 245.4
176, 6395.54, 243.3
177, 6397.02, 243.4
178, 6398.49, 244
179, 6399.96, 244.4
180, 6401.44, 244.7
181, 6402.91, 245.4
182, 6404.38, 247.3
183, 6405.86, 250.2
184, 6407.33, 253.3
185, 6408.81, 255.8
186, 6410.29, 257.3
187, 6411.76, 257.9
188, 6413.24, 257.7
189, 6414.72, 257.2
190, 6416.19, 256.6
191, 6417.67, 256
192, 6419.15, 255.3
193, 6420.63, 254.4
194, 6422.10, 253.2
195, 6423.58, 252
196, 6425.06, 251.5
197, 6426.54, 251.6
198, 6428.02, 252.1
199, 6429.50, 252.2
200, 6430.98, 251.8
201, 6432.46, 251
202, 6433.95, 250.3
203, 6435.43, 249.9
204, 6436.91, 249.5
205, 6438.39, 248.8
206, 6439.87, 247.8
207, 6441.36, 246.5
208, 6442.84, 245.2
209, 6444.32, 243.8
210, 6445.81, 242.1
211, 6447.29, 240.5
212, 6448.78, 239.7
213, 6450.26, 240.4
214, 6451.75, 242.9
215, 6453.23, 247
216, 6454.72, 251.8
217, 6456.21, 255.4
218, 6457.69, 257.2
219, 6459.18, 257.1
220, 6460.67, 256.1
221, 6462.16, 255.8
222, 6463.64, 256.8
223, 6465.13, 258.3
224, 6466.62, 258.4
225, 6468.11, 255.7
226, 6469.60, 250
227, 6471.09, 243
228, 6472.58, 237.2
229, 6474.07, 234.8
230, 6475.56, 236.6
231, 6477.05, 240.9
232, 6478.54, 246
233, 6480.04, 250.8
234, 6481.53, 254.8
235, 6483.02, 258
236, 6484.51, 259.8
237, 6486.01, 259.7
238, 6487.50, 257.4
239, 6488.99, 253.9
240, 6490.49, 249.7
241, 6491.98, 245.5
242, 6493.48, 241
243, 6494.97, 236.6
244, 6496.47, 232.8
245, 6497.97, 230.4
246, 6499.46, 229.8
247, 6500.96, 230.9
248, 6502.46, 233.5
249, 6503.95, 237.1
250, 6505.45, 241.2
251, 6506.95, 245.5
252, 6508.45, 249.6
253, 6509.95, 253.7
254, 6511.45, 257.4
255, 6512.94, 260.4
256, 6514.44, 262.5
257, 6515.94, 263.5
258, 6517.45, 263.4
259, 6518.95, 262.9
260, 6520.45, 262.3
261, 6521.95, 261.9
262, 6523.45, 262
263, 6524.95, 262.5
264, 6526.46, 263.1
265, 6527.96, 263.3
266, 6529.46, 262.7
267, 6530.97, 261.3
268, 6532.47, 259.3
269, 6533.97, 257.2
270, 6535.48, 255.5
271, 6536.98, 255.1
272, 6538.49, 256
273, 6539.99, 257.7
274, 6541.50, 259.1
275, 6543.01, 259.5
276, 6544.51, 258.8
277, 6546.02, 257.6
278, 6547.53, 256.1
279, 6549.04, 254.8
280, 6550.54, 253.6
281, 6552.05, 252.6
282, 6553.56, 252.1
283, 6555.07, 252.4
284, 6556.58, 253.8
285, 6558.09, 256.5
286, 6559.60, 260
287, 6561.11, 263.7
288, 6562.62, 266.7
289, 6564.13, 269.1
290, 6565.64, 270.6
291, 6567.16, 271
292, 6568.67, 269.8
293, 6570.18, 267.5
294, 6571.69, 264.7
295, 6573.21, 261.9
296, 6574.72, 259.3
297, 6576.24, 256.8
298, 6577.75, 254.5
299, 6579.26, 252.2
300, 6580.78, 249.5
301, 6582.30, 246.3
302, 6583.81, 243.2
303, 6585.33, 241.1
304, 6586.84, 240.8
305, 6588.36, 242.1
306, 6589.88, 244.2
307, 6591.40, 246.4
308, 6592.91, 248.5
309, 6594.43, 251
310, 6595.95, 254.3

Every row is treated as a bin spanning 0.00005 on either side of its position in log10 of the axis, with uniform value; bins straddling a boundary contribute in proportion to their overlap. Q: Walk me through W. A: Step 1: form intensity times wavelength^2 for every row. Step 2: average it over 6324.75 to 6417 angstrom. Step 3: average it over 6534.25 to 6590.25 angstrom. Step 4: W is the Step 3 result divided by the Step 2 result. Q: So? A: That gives 1.09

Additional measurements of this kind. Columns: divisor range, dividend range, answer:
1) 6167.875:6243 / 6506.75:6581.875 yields 1.14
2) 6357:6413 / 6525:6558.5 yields 1.09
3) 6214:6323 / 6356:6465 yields 1.04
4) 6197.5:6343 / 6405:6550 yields 1.08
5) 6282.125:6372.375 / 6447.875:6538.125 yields 1.06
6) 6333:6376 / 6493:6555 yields 1.10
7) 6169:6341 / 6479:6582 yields 1.11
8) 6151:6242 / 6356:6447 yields 1.06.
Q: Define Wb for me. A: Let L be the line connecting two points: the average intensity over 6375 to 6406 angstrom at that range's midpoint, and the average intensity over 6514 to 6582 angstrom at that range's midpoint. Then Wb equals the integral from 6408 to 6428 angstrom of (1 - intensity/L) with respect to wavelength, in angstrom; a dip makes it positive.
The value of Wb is -0.26 angstrom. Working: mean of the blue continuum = 250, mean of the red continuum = 260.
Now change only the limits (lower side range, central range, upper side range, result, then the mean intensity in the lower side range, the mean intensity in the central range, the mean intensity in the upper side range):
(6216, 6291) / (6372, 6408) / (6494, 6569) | 0.4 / 249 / 249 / 255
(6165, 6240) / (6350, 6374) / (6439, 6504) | 0.9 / 254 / 241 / 247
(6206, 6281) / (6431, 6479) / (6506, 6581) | 1.5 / 248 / 248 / 259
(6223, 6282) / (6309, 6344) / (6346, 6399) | -1.1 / 247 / 254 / 246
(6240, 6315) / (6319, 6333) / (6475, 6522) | -0.6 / 248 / 258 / 249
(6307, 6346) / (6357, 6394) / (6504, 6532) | 1.4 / 254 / 245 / 258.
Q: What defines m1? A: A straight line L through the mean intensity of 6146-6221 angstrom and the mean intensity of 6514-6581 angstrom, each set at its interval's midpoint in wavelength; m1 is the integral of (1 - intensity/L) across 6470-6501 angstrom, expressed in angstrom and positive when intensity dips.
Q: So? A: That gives 1.6 angstrom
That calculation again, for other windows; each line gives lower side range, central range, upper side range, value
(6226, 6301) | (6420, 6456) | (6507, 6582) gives 0.9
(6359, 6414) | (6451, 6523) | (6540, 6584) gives 1.1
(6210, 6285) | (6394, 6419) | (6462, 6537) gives -0.1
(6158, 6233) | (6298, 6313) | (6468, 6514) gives 0.1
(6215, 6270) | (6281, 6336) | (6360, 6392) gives -1.3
